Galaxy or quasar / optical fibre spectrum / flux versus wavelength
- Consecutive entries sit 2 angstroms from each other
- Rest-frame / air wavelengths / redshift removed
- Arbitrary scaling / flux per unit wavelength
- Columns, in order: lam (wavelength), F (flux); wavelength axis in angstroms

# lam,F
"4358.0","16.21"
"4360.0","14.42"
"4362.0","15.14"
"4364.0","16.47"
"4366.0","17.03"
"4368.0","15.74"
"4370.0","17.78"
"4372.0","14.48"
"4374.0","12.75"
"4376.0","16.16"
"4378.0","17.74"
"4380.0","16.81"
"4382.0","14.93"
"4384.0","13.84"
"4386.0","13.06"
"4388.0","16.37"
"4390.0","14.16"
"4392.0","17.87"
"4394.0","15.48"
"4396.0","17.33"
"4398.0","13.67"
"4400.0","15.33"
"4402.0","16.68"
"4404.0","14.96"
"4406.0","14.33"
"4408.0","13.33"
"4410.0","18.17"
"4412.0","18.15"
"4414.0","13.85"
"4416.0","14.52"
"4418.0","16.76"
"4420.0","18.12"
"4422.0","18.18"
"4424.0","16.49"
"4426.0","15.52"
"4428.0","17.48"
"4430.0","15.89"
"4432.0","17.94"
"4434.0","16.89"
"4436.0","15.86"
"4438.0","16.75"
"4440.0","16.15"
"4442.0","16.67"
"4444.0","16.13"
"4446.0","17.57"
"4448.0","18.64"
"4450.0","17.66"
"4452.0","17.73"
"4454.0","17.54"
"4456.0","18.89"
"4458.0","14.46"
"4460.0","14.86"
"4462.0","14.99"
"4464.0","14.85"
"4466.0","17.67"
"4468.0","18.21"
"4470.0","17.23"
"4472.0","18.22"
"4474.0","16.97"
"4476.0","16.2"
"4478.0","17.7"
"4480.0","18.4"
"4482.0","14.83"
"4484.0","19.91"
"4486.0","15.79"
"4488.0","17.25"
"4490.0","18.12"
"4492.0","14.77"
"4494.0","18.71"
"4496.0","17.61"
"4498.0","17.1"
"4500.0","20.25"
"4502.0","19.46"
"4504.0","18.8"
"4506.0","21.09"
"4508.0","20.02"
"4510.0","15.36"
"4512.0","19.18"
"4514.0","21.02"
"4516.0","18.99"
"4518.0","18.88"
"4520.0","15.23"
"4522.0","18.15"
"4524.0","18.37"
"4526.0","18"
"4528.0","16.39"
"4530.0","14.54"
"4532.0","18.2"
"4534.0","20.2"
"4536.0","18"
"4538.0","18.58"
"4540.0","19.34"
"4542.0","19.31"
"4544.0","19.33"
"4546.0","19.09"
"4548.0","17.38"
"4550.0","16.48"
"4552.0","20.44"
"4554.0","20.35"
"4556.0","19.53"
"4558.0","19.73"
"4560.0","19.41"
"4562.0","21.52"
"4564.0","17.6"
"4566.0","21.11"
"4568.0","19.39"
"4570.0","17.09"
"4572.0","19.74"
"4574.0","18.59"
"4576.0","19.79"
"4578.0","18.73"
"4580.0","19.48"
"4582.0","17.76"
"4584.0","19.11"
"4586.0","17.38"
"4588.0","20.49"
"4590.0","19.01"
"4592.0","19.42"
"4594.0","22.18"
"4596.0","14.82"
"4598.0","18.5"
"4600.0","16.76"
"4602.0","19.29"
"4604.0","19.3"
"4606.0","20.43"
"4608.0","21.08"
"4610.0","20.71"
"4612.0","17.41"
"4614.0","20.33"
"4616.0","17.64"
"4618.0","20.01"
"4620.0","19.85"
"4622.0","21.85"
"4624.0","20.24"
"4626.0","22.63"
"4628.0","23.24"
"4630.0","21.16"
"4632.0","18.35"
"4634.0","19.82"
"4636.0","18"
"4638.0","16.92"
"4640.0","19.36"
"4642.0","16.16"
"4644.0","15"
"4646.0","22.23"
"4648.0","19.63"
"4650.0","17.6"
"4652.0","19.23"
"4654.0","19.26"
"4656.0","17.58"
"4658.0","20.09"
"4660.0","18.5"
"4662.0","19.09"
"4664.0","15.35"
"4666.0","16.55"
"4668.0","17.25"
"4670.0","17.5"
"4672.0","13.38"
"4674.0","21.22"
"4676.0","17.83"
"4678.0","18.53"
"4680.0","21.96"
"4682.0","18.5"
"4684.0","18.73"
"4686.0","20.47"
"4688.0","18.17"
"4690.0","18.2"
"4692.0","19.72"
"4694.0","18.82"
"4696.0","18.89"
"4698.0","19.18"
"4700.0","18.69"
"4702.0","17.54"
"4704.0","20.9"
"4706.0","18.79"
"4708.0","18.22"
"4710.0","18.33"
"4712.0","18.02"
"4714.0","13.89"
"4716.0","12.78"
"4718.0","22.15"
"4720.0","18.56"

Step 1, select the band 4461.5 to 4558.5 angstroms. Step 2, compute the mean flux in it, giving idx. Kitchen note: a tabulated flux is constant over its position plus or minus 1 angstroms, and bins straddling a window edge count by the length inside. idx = 18.1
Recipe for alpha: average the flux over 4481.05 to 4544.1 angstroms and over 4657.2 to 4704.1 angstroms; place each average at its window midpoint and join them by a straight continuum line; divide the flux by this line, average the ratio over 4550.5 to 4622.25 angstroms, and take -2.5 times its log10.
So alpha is -0.057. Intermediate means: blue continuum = 18.1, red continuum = 18.5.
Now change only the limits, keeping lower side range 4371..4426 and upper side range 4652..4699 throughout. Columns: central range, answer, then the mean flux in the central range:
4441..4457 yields -0.09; 17.6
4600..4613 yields -0.10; 19.5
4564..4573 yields -0.10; 19.1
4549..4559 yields -0.12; 19.3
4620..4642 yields -0.11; 20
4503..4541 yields -0.09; 18.3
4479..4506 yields -0.08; 17.9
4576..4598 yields -0.08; 18.9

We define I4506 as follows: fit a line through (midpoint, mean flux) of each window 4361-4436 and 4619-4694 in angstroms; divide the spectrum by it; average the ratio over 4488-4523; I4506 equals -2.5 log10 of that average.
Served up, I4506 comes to -0.07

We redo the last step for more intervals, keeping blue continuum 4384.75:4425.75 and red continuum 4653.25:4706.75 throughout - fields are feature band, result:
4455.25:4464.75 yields 0.056 mag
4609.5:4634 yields -0.130 mag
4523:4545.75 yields -0.070 mag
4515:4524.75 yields -0.060 mag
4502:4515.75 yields -0.145 mag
